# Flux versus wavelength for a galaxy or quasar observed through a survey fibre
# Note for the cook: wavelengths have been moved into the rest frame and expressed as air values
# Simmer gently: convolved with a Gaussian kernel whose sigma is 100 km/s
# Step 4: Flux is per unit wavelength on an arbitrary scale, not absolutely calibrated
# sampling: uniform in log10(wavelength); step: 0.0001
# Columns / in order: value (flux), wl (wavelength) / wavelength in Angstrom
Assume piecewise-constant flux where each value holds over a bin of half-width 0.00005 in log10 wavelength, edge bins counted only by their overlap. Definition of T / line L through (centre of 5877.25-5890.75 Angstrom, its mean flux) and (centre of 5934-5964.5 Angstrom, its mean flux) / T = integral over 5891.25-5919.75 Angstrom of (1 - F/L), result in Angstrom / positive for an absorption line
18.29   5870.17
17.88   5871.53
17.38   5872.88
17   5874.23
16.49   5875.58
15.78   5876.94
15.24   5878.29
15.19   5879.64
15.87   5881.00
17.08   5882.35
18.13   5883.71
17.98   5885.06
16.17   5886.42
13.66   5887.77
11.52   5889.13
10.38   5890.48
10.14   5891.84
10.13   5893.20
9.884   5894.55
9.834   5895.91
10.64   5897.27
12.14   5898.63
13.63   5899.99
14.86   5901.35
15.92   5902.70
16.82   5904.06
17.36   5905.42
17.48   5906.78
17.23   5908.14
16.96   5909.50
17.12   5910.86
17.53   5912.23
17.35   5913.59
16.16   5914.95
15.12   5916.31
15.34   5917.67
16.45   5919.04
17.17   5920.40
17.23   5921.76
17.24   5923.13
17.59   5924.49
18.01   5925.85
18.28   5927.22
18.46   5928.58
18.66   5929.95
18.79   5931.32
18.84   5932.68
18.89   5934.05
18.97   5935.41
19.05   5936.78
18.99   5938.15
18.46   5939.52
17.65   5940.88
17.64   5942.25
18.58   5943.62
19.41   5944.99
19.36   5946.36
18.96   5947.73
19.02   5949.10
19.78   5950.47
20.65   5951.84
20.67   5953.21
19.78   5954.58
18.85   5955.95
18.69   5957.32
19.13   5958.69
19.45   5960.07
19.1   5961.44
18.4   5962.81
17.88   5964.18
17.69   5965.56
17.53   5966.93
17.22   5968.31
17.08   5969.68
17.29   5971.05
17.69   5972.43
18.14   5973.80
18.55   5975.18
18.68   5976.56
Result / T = 3.3 Angstrom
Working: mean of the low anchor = 15.3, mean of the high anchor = 19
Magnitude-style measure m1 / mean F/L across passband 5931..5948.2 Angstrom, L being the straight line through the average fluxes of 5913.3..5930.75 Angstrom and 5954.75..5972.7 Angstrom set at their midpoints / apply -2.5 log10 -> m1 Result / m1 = -0.07 mag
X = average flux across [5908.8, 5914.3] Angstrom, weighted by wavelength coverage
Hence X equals 17.2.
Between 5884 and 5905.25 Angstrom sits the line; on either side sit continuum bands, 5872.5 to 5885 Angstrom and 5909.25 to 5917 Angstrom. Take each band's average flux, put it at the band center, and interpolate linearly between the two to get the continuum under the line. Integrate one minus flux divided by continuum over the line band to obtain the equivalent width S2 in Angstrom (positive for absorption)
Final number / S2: 4.5 Angstrom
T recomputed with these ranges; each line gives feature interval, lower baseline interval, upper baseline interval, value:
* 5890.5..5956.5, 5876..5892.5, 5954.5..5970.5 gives -0.9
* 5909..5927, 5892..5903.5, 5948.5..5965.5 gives -3.0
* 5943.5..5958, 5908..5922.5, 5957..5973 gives -1.5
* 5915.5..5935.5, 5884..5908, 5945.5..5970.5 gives -1.9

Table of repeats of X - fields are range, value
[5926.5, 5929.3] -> 18.3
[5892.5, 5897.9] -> 10.1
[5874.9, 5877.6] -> 16.1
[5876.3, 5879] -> 15.5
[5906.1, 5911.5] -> 17.2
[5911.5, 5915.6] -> 17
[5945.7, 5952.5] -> 19.5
